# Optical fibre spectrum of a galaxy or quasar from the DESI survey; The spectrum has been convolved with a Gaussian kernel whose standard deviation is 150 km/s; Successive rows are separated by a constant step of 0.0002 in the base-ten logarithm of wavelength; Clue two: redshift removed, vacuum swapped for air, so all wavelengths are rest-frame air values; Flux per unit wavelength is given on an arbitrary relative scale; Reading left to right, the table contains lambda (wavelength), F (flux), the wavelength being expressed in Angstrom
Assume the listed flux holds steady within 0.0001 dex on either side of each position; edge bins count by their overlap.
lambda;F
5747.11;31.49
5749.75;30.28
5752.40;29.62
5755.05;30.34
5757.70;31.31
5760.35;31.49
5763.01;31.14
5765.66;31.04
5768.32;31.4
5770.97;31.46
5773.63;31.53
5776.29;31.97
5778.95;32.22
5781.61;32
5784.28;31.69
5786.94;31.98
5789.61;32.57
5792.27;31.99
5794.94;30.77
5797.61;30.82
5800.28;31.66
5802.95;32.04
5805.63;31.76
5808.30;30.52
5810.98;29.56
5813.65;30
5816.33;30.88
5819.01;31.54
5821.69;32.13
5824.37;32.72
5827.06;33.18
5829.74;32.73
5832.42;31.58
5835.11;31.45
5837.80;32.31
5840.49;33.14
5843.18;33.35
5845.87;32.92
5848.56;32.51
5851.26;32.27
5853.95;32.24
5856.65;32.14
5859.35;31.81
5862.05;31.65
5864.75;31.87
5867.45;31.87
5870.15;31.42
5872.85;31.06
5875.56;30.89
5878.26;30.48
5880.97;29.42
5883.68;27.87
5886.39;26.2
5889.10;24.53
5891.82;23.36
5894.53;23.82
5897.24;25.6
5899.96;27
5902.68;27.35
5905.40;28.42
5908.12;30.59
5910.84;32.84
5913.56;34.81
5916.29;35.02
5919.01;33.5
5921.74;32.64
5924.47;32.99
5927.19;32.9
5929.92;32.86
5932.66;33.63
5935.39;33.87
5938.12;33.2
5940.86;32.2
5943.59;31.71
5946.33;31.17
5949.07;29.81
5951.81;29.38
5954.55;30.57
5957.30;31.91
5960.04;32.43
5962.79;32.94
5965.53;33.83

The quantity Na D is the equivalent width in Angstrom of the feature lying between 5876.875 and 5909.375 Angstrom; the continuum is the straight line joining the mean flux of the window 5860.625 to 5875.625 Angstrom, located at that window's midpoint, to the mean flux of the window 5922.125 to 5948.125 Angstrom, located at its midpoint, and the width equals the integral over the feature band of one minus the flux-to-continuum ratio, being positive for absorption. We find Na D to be 4.99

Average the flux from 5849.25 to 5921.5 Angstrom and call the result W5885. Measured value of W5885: 30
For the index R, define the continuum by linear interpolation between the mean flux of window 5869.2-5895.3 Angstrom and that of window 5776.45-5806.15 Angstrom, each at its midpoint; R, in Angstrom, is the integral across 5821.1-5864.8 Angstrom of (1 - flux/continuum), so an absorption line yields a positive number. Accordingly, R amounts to -4.1 Angstrom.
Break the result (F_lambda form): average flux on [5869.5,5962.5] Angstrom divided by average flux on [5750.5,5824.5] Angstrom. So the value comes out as 1.0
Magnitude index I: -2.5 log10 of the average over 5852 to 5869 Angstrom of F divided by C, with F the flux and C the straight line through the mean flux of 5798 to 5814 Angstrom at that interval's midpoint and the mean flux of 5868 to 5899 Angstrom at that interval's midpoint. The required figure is -0.11 mag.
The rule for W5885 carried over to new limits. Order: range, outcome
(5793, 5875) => 31.8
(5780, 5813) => 31.4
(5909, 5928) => 33.5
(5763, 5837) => 31.6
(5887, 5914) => 27.6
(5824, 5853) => 32.5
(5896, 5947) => 31.7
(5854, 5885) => 31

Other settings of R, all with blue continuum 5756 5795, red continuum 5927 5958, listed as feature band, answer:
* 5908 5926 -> -0.86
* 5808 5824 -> 0.41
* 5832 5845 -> -0.29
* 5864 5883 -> 0.56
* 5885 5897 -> 2.73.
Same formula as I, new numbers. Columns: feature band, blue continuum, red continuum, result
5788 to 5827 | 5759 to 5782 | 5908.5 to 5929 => 0.02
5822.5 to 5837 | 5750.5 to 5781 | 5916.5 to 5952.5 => -0.02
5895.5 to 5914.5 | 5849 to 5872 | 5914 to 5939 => 0.13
